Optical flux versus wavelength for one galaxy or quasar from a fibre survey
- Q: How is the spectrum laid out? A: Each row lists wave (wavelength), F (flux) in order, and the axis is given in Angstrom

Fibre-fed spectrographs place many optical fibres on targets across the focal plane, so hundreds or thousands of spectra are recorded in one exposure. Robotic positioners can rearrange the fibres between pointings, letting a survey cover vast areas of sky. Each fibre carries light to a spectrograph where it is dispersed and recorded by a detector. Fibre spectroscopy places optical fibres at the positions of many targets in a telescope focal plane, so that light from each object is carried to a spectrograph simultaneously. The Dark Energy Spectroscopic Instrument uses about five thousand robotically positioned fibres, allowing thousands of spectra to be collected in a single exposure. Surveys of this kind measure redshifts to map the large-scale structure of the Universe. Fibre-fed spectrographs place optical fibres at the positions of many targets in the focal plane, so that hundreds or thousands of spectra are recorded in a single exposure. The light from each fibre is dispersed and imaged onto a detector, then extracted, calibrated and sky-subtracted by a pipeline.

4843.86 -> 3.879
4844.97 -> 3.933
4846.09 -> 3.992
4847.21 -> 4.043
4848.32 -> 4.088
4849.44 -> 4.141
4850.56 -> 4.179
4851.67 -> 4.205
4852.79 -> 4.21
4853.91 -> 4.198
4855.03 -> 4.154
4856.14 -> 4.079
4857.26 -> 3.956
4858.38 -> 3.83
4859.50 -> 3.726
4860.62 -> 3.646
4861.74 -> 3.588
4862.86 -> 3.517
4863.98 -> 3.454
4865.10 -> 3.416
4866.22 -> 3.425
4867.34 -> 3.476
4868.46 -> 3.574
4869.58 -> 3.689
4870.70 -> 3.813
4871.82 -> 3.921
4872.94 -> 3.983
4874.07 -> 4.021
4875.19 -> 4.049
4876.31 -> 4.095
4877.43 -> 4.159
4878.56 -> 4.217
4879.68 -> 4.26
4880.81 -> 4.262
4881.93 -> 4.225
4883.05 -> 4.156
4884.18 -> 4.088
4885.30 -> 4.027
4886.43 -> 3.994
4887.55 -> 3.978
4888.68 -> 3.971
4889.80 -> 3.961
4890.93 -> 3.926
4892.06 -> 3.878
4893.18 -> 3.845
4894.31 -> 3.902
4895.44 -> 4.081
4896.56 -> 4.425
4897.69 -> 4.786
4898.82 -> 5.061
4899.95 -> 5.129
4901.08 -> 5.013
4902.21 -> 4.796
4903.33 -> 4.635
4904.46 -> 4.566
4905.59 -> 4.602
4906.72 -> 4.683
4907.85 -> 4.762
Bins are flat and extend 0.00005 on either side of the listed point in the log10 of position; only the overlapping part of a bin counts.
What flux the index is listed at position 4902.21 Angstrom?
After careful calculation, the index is 4.796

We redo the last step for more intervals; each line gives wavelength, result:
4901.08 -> 5.013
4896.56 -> 4.425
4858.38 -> 3.83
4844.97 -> 3.933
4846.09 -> 3.992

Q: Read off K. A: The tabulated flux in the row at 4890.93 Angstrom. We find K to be 3.926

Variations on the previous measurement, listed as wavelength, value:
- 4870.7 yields 3.813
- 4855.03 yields 4.154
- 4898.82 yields 5.061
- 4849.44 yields 4.141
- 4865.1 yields 3.416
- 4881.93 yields 4.225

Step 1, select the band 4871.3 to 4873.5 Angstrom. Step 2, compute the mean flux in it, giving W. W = 3.96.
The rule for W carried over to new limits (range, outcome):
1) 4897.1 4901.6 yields 4.99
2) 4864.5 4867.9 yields 3.44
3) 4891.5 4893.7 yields 3.87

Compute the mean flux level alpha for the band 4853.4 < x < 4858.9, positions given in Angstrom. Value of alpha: 4.05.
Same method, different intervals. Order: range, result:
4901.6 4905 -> 4.68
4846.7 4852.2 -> 4.14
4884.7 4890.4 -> 3.99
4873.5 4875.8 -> 4.03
